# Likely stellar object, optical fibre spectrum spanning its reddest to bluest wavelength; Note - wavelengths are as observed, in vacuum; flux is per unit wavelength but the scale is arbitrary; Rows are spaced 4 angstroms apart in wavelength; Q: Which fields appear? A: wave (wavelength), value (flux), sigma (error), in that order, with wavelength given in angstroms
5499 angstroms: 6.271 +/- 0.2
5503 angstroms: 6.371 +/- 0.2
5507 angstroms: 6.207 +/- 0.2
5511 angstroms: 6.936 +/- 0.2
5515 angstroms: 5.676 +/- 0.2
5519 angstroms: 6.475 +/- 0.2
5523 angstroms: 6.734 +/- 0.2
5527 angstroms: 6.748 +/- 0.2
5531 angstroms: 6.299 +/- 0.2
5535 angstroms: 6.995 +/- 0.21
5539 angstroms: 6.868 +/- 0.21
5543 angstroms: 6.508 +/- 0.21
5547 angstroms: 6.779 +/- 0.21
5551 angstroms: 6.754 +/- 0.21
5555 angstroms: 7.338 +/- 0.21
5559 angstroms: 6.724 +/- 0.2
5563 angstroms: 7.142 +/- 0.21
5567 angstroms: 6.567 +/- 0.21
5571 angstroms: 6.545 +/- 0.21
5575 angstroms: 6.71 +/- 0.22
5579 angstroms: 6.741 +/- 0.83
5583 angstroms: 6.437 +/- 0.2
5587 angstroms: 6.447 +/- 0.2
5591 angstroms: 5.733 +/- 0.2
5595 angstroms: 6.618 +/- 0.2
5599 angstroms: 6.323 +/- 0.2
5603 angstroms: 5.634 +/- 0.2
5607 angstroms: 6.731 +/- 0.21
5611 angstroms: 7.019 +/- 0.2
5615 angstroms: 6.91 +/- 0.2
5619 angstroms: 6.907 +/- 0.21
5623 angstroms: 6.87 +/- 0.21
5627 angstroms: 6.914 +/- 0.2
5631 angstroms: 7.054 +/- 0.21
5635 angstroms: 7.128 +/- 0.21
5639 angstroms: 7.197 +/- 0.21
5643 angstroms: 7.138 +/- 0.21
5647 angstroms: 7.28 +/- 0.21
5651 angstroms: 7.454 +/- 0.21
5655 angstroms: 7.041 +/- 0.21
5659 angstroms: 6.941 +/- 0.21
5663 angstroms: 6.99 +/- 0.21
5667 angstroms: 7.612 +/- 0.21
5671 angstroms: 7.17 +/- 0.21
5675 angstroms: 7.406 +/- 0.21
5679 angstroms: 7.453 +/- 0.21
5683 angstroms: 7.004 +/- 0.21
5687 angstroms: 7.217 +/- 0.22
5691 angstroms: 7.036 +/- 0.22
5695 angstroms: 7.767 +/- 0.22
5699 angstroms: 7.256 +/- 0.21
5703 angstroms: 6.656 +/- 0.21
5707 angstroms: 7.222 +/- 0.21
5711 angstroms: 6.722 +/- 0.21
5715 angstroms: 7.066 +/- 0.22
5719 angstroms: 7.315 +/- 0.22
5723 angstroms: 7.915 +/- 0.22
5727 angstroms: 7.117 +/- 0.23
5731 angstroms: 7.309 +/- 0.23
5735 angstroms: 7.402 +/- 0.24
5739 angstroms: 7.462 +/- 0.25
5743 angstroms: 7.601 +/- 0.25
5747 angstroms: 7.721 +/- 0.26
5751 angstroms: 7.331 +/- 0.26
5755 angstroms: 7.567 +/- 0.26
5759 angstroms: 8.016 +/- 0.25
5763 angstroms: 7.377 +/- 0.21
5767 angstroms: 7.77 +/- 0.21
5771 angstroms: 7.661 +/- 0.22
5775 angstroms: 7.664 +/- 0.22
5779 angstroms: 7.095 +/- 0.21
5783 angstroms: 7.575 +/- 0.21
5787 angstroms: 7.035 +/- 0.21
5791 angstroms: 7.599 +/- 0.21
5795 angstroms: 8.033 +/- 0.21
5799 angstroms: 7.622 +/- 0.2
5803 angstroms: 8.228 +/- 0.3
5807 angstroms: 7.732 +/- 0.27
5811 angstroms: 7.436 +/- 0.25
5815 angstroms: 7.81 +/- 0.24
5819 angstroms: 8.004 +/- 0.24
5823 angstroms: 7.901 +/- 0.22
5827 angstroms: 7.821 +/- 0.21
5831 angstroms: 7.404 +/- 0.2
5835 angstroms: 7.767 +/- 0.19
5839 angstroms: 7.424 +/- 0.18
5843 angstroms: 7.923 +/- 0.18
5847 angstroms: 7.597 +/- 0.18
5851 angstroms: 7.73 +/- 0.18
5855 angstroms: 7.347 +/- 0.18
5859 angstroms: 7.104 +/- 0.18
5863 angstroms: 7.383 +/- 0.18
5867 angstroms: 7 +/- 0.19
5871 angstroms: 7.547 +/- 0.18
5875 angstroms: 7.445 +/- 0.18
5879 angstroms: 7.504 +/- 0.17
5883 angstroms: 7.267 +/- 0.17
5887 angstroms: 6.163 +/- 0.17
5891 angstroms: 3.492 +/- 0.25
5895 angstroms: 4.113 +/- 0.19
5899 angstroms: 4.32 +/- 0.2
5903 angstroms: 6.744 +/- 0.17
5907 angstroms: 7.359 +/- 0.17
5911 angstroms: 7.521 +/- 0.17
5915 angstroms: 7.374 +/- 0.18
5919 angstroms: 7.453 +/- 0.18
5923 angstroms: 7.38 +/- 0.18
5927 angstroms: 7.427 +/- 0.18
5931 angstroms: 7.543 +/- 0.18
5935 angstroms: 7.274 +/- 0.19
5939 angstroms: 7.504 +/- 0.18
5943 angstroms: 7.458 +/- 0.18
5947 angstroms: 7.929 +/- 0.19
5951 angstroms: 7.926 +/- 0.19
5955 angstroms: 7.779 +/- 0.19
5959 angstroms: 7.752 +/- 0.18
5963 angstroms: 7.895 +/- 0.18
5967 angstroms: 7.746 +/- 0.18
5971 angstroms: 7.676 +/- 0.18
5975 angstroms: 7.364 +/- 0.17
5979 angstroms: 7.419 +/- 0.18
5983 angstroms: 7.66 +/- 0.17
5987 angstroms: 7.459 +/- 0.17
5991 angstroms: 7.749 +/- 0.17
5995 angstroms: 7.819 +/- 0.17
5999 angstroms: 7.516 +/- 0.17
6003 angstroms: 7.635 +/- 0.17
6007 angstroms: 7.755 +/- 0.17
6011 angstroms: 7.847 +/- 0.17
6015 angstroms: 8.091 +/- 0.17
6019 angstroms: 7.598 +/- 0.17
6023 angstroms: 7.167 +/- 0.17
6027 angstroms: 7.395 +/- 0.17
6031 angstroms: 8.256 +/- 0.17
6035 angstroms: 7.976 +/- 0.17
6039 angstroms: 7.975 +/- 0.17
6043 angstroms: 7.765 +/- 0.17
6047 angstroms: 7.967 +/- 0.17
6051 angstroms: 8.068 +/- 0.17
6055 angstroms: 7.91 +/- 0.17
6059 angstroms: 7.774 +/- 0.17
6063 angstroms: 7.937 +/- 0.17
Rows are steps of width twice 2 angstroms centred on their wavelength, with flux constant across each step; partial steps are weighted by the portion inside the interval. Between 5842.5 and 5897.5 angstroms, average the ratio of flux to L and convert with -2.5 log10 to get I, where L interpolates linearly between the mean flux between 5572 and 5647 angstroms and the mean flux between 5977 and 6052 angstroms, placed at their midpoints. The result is 0.09 mag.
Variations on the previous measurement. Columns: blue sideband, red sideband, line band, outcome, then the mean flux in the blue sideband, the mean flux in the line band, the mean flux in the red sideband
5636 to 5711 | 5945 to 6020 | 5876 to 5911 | 0.25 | 7.2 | 6.01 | 7.72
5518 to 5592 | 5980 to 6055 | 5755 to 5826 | -0.07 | 6.68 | 7.68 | 7.76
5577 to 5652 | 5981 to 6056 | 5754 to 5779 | -0.07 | 6.76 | 7.63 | 7.77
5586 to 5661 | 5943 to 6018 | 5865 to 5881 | 0.01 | 6.81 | 7.37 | 7.71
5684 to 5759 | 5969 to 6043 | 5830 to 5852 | -0.02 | 7.33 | 7.65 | 7.69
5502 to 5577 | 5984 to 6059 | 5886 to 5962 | 0.10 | 6.66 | 6.89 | 7.77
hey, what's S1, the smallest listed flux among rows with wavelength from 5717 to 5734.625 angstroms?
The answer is 7.117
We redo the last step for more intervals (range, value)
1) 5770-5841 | 7.035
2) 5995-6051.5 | 7.167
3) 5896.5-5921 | 4.32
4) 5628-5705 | 6.656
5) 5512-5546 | 5.676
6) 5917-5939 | 7.274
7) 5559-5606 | 5.634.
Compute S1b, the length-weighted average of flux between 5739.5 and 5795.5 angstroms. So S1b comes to 7.56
